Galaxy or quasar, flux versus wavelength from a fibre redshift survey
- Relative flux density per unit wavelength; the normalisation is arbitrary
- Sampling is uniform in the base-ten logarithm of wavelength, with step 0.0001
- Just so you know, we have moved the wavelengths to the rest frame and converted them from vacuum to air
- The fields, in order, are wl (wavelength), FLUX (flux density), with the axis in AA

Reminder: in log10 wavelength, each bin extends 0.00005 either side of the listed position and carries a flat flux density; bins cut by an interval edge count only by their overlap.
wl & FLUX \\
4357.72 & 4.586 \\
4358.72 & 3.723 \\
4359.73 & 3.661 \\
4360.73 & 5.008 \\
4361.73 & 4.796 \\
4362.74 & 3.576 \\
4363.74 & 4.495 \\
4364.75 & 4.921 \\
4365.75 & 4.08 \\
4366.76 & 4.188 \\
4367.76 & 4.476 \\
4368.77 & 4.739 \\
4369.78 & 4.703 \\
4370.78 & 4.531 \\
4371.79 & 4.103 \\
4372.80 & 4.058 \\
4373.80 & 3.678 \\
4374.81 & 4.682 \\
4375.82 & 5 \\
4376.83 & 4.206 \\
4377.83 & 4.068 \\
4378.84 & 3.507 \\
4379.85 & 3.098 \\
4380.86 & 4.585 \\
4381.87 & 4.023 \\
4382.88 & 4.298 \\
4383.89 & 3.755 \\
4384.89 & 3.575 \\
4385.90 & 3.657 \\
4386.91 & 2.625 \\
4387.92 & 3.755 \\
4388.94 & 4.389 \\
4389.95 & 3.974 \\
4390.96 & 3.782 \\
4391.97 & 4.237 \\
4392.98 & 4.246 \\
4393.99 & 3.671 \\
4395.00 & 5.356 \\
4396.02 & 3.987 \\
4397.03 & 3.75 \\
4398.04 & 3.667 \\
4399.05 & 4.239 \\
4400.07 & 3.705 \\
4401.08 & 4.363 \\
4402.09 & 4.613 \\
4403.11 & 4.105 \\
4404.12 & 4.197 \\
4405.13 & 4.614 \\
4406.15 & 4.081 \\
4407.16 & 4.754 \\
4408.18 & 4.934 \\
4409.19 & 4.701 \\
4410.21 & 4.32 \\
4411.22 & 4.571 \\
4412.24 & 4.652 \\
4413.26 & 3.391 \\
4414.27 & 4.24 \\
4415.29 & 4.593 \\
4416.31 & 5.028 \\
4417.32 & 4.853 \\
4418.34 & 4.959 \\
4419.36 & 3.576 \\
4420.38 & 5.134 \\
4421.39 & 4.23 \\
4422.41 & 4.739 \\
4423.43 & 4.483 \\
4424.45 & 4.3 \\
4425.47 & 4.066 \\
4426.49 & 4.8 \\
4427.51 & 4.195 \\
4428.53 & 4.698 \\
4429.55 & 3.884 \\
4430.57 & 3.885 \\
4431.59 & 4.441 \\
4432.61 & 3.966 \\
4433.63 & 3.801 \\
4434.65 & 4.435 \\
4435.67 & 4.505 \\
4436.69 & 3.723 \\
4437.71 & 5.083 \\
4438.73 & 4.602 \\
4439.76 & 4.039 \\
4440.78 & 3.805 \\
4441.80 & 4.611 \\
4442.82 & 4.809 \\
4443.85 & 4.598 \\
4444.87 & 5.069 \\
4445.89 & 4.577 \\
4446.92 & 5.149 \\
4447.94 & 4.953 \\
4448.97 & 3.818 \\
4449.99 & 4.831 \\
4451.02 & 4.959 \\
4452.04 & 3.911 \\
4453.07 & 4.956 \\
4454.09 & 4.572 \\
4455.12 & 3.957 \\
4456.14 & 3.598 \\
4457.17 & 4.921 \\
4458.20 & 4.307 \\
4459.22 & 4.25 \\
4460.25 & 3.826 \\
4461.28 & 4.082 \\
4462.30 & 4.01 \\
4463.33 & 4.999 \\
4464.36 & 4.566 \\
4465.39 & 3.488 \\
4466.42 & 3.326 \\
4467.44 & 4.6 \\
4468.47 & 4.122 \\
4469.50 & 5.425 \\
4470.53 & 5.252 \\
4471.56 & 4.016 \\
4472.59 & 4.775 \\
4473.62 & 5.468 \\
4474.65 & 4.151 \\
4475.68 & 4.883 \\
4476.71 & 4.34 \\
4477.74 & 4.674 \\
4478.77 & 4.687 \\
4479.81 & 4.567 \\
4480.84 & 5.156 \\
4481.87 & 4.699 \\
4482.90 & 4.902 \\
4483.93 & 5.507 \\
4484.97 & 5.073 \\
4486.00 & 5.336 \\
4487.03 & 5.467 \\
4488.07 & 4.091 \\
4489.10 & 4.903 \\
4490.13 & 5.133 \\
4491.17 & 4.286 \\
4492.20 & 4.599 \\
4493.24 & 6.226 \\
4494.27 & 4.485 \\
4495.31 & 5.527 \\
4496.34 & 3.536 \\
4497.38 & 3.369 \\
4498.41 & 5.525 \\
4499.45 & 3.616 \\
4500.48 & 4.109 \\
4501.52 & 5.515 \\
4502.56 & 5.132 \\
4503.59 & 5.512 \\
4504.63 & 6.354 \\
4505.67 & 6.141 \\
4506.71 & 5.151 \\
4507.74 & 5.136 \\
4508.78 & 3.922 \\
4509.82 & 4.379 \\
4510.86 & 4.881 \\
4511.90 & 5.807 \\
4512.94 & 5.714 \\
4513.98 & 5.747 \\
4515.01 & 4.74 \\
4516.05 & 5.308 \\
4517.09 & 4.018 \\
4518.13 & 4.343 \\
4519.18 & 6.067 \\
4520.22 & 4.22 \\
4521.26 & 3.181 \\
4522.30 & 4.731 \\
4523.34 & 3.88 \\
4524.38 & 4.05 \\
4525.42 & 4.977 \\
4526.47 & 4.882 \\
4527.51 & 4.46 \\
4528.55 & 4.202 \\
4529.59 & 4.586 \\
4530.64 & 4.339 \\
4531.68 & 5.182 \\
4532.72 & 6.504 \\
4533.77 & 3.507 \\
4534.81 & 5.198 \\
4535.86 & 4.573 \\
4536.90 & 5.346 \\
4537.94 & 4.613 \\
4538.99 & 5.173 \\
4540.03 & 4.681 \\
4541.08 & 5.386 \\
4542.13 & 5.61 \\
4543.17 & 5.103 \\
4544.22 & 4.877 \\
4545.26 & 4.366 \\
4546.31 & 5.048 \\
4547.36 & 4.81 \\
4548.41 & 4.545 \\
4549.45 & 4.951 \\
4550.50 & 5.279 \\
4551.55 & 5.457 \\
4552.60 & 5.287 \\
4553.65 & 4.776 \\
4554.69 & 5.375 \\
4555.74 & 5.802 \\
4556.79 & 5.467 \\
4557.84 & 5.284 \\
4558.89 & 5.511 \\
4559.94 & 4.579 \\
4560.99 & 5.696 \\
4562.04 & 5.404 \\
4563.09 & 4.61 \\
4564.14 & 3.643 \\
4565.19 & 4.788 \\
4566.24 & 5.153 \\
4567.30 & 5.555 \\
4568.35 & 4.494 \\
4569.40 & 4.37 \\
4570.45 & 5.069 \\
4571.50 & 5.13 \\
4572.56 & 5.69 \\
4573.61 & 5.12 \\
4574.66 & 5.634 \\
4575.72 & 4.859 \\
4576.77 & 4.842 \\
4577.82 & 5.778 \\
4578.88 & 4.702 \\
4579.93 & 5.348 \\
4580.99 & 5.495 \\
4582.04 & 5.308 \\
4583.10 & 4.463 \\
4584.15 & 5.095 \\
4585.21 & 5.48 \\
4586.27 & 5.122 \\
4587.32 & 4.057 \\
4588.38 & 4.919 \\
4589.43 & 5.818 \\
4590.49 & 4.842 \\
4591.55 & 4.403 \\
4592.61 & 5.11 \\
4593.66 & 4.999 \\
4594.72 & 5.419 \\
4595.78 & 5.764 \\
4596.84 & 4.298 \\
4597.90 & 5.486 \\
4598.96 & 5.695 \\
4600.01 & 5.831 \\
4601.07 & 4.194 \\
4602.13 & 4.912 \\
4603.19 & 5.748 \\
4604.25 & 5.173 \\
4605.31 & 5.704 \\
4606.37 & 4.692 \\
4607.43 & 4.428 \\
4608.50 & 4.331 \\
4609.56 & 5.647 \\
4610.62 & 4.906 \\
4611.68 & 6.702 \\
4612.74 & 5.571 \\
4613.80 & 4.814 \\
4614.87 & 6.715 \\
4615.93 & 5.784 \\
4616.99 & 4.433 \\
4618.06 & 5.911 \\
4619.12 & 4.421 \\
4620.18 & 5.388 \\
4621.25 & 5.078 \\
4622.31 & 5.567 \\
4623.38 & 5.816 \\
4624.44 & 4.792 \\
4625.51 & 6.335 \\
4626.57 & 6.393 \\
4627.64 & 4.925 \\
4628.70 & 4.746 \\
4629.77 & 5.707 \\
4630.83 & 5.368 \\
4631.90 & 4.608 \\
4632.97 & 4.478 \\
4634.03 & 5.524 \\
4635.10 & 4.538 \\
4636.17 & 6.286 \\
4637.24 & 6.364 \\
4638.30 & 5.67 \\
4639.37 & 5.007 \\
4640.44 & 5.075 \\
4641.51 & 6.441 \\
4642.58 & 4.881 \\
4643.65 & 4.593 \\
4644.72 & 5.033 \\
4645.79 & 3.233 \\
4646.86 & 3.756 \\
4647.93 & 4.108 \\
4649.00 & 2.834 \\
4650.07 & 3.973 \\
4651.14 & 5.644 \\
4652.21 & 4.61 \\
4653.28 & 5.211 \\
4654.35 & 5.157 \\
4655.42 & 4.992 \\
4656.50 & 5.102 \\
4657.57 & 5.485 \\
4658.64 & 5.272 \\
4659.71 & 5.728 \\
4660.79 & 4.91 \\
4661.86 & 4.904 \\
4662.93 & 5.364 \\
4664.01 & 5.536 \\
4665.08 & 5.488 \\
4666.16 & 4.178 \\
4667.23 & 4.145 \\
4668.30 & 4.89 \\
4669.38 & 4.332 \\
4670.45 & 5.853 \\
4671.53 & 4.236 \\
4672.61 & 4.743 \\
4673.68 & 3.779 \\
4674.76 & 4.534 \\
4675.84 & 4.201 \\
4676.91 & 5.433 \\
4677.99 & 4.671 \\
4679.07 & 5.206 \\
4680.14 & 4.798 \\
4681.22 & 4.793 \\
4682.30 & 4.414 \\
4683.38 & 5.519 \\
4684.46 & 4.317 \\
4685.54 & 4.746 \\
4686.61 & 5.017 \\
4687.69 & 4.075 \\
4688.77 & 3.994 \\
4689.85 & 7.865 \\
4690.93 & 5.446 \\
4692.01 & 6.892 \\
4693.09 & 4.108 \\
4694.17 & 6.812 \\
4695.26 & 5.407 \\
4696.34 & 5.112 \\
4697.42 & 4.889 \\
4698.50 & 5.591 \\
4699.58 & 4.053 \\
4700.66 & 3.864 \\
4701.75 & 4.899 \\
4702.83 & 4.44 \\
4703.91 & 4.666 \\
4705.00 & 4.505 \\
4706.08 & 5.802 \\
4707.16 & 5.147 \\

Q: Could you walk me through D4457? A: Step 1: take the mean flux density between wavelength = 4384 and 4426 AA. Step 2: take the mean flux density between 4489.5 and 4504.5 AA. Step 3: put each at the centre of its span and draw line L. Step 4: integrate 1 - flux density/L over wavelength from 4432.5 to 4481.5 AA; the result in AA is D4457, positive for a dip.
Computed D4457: 1.0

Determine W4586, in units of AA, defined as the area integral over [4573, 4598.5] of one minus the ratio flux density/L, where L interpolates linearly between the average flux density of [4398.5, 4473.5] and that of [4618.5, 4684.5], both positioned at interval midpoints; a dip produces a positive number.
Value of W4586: -1.6 AA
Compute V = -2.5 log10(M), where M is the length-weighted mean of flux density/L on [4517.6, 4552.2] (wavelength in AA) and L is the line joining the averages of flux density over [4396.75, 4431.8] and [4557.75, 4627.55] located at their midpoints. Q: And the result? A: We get 0.03 mag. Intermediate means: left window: 4.37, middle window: 4.79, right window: 5.18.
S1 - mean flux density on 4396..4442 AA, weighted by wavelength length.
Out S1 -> 4.34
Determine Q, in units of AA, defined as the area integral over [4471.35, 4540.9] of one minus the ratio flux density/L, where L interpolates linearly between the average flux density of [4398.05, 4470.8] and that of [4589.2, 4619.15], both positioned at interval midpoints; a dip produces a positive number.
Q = -1.2 AA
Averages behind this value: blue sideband 4.4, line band 4.83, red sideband 5.24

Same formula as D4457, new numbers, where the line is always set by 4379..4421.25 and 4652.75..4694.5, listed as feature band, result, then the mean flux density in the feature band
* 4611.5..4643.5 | -3.54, 5.42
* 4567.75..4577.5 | -0.68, 5.05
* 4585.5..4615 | -2.29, 5.17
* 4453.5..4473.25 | 0.24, 4.33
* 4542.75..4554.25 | -0.78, 4.96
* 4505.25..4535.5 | -1.60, 4.8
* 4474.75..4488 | -1.34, 4.89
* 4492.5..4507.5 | -1.72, 5.01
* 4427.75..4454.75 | -0.79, 4.44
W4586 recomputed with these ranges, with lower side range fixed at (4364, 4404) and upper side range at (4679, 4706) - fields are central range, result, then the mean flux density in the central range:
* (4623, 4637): -1.5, 5.36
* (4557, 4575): -1.5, 5.04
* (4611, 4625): -1.9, 5.45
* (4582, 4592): -0.5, 4.94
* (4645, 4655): 1.2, 4.31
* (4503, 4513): -1.8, 5.28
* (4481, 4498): -1.6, 4.83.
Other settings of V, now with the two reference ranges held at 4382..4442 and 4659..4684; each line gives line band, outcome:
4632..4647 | -0.067 mag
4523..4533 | -0.038 mag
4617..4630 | -0.136 mag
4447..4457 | -0.026 mag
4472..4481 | -0.077 mag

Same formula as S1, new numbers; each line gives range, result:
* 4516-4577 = 4.91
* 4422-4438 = 4.3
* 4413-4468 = 4.38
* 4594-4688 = 5.05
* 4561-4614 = 5.1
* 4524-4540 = 4.78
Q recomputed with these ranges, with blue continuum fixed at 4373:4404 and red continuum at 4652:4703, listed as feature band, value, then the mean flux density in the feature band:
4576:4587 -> -1.1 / 5.14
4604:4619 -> -1.7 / 5.32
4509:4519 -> -1.3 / 4.99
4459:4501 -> -2.8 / 4.61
